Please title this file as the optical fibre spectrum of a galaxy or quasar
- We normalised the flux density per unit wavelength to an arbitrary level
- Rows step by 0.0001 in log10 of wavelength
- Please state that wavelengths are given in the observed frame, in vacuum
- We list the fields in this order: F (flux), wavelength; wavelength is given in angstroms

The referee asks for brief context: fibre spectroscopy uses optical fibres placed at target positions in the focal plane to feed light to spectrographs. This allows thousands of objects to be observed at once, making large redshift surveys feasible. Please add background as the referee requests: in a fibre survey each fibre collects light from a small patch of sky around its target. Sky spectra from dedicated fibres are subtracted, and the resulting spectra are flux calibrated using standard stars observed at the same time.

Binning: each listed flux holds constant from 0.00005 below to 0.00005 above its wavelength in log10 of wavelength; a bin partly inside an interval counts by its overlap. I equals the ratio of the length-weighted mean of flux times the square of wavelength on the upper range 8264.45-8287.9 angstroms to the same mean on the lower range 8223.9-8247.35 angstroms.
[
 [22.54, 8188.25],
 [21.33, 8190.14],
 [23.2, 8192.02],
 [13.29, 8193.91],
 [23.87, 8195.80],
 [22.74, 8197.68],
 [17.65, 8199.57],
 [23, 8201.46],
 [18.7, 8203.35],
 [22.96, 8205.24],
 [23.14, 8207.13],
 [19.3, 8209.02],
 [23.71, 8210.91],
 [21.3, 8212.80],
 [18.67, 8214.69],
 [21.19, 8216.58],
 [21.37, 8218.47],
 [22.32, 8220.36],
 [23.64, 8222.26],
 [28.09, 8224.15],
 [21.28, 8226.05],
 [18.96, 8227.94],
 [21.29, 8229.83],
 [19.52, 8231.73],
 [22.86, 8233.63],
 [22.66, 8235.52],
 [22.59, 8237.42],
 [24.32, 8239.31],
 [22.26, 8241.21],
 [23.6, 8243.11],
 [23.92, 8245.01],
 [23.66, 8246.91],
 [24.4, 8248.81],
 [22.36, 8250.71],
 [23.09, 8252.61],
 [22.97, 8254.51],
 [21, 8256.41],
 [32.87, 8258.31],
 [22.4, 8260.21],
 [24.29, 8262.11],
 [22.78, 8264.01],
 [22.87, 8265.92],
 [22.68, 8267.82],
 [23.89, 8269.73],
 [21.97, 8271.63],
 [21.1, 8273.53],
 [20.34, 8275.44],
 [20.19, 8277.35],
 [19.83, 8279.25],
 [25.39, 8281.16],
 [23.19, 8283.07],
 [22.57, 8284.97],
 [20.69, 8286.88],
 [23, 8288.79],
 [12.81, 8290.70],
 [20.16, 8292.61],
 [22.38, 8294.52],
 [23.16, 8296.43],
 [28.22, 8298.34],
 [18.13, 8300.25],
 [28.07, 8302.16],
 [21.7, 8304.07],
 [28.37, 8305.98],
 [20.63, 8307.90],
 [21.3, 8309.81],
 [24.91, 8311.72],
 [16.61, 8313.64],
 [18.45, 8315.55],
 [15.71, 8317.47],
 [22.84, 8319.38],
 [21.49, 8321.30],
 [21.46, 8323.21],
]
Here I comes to 0.99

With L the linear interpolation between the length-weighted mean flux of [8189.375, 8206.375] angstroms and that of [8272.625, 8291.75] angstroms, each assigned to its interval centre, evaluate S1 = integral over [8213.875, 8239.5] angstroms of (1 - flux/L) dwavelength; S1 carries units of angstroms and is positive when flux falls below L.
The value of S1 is -1.5 angstroms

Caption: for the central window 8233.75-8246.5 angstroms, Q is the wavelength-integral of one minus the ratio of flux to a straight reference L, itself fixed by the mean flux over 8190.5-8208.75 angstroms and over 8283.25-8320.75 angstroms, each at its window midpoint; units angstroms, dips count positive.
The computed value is -1.2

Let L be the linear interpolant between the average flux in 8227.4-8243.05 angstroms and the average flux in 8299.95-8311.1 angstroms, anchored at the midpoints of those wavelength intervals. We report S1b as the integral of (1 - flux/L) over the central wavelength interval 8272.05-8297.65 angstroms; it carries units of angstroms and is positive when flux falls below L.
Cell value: 1.9 angstroms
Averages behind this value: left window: 22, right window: 23.4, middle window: 21.2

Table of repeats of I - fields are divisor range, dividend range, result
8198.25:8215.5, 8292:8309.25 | 1.14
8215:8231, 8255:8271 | 1.10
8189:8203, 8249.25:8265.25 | 1.18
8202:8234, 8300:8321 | 1.02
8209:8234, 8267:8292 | 0.99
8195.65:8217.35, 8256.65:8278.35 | 1.10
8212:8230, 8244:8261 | 1.11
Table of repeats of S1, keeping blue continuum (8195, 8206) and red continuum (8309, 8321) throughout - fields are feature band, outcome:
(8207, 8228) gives -0.8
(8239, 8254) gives -1.8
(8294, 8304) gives -1.8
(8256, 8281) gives -2.8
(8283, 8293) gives 0.1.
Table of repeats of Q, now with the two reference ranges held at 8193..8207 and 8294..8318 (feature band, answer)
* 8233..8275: -3.9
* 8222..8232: -0.6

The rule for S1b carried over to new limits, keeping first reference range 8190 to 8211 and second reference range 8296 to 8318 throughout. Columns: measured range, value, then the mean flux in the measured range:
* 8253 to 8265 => -1.5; 24.3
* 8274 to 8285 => 0.0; 21.8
